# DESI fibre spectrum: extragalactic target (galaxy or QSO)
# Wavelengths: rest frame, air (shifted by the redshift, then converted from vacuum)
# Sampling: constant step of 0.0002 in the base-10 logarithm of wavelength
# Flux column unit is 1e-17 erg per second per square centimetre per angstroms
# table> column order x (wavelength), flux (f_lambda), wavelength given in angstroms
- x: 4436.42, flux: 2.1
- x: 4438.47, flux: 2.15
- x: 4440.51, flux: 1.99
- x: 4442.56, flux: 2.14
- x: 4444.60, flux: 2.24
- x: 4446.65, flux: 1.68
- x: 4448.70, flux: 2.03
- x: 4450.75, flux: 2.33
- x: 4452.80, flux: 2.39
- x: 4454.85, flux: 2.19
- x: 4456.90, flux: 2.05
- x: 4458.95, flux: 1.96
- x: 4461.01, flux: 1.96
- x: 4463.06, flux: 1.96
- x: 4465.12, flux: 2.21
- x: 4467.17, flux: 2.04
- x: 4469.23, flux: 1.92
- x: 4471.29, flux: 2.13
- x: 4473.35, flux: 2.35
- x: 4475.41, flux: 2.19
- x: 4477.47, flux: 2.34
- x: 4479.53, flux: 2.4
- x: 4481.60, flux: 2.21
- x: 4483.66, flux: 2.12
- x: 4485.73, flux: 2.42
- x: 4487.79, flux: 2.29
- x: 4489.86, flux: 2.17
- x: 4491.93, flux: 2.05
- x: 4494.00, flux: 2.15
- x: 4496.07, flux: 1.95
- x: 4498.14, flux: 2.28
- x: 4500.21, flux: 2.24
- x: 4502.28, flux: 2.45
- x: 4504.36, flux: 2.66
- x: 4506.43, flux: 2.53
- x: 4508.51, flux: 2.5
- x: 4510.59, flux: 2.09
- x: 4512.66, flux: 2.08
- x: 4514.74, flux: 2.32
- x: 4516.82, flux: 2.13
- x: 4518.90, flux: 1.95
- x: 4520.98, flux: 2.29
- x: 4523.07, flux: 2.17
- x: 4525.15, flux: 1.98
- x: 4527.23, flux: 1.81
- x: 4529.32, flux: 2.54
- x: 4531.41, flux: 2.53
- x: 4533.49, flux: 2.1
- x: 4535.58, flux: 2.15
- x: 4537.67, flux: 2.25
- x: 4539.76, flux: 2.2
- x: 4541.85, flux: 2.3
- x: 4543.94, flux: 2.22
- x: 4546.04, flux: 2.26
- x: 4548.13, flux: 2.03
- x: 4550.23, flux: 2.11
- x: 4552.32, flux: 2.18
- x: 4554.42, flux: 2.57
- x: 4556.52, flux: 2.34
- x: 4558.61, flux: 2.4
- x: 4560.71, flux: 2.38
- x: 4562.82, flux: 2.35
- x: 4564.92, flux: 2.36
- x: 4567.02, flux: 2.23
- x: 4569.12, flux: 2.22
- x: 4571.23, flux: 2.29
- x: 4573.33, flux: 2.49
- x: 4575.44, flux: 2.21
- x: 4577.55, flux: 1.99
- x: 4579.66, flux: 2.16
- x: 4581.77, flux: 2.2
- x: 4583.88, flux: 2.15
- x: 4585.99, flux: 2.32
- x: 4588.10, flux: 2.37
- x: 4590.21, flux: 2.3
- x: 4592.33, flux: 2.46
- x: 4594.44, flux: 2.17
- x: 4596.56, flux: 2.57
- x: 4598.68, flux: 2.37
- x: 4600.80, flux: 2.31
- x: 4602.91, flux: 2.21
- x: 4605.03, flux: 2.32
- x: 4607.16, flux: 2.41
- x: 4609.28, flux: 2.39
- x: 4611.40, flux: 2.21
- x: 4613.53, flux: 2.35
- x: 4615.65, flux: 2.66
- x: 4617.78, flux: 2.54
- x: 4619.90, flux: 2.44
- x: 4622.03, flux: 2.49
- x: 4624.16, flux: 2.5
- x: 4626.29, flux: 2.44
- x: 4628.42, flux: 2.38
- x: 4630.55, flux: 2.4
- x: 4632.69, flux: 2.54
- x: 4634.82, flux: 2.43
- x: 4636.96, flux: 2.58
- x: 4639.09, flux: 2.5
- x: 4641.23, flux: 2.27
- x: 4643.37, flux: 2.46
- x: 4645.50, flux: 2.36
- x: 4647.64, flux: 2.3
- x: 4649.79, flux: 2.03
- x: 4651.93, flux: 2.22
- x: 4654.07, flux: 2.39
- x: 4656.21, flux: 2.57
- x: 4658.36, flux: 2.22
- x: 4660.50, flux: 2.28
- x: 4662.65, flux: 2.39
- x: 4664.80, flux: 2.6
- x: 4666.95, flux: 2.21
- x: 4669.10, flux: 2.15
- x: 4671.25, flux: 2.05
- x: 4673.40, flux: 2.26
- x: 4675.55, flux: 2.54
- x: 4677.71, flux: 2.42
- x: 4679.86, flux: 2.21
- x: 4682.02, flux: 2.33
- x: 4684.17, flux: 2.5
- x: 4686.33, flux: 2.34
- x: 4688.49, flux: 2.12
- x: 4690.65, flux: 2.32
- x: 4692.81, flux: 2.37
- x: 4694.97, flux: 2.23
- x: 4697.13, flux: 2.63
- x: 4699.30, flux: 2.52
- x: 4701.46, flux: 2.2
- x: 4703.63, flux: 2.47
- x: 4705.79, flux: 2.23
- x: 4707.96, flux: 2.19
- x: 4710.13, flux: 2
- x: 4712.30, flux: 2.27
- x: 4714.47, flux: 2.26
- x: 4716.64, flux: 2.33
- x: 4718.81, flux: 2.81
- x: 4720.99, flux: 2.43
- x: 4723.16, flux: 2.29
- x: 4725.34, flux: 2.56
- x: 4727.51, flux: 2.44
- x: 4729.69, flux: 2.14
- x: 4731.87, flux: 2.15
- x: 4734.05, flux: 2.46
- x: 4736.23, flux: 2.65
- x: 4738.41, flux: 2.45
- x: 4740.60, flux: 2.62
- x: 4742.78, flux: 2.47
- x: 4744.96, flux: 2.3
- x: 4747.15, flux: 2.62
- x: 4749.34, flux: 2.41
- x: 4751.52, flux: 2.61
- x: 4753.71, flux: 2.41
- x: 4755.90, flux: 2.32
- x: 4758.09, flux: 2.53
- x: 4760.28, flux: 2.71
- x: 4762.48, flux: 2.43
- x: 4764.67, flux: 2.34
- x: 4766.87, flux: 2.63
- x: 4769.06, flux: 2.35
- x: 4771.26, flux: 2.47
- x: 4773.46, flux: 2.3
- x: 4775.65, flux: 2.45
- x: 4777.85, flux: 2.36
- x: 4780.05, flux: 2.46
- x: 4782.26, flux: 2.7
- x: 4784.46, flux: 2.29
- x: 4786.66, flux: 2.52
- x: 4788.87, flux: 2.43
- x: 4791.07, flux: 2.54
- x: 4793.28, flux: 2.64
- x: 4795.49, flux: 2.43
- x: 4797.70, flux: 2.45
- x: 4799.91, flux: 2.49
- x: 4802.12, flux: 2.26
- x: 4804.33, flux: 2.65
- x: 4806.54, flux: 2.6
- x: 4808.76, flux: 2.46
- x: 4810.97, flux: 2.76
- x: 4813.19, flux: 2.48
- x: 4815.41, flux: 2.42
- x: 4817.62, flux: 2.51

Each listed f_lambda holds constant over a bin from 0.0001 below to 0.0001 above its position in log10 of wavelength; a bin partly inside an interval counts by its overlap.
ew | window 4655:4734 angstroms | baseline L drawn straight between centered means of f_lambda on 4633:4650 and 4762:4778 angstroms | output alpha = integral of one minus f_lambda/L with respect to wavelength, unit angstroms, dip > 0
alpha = 2.2 angstroms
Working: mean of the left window 2.39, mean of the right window 2.42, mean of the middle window 2.34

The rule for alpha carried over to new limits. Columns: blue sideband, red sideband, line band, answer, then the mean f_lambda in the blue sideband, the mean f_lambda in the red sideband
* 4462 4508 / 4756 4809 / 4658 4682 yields 0.8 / 2.23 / 2.48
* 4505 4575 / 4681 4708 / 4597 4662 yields -2.2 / 2.26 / 2.35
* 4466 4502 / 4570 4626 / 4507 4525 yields 0.4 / 2.2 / 2.34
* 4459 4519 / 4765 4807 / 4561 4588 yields 0.3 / 2.21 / 2.47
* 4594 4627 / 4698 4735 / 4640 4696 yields 1.3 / 2.4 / 2.34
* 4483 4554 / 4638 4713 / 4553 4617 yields -1.7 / 2.22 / 2.32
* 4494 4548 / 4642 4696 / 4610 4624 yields -1.0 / 2.23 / 2.31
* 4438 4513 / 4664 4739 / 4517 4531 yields 0.5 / 2.19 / 2.35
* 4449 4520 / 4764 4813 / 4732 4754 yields -0.4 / 2.2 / 2.48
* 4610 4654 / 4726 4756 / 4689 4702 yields 0.3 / 2.4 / 2.44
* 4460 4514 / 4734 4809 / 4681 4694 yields 0.4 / 2.22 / 2.48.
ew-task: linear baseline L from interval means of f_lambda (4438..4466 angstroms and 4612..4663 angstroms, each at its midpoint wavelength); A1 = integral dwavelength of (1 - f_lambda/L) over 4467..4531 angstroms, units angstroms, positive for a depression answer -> -1.6 angstroms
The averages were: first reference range 2.09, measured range 2.22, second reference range 2.4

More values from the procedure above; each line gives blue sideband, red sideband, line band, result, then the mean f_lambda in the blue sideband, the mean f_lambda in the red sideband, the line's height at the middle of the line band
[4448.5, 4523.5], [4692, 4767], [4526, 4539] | 0.11 angstroms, 2.21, 2.41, 2.24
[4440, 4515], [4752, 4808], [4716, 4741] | -0.18 angstroms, 2.19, 2.47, 2.42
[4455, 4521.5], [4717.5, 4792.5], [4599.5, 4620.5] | -0.58 angstroms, 2.2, 2.46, 2.32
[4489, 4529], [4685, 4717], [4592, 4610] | -0.81 angstroms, 2.21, 2.3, 2.25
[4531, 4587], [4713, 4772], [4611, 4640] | -1.75 angstroms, 2.26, 2.45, 2.33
